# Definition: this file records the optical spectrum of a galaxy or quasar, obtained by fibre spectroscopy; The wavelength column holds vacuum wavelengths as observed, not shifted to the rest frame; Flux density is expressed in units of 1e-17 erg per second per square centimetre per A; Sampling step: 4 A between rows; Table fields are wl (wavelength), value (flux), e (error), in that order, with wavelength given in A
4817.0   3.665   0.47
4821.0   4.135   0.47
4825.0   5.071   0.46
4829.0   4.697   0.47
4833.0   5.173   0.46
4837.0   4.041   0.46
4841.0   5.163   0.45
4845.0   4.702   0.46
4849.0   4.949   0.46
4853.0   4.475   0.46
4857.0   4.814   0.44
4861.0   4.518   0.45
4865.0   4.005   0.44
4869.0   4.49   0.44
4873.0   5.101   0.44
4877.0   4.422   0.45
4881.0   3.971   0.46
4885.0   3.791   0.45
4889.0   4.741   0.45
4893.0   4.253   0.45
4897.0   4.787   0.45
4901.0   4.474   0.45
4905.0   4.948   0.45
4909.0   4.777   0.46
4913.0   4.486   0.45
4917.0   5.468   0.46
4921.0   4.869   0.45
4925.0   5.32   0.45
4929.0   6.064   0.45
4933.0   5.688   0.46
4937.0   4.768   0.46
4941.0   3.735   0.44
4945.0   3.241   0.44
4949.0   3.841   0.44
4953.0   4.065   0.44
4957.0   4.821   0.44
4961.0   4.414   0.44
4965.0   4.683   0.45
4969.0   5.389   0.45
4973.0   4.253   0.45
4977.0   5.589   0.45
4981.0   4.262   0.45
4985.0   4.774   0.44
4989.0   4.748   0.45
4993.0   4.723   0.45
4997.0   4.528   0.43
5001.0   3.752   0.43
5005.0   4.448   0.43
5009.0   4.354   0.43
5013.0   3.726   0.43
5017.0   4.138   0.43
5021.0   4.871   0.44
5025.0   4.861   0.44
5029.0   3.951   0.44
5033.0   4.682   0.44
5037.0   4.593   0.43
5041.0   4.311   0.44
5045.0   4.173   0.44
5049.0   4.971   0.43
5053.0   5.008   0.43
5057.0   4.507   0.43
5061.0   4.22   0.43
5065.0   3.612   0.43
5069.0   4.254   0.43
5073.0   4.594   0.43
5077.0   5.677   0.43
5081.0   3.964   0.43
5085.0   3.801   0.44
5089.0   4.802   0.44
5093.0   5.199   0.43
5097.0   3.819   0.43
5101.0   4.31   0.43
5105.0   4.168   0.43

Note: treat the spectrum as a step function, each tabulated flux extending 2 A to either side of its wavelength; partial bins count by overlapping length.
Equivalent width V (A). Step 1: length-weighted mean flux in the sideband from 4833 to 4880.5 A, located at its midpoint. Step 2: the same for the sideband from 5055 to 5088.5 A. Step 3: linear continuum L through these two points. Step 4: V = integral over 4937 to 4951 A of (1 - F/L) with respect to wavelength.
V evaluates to 2.3 A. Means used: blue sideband 4.61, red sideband 4.35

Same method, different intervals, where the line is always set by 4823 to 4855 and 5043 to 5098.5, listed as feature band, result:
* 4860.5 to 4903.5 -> 2.8 A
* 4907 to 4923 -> -0.7 A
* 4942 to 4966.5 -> 2.5 A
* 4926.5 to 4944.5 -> -1.0 A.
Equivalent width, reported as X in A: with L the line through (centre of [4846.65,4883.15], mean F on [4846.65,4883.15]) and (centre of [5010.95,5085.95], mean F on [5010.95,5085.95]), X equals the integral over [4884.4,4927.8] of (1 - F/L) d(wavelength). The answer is -2.6 A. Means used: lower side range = 4.53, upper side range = 4.43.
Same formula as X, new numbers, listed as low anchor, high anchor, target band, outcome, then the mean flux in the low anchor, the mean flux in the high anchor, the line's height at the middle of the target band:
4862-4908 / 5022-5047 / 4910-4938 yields -4.90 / 4.46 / 4.45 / 4.46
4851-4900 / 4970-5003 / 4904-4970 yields -2.83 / 4.45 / 4.6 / 4.53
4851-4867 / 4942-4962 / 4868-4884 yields -0.27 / 4.45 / 4.04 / 4.38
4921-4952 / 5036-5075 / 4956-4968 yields -0.21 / 4.66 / 4.42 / 4.61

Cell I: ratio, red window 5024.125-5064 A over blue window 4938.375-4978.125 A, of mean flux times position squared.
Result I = 1.1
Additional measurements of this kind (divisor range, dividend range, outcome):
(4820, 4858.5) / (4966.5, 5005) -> 1.04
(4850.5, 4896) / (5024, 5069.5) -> 1.07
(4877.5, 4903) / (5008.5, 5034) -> 1.06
